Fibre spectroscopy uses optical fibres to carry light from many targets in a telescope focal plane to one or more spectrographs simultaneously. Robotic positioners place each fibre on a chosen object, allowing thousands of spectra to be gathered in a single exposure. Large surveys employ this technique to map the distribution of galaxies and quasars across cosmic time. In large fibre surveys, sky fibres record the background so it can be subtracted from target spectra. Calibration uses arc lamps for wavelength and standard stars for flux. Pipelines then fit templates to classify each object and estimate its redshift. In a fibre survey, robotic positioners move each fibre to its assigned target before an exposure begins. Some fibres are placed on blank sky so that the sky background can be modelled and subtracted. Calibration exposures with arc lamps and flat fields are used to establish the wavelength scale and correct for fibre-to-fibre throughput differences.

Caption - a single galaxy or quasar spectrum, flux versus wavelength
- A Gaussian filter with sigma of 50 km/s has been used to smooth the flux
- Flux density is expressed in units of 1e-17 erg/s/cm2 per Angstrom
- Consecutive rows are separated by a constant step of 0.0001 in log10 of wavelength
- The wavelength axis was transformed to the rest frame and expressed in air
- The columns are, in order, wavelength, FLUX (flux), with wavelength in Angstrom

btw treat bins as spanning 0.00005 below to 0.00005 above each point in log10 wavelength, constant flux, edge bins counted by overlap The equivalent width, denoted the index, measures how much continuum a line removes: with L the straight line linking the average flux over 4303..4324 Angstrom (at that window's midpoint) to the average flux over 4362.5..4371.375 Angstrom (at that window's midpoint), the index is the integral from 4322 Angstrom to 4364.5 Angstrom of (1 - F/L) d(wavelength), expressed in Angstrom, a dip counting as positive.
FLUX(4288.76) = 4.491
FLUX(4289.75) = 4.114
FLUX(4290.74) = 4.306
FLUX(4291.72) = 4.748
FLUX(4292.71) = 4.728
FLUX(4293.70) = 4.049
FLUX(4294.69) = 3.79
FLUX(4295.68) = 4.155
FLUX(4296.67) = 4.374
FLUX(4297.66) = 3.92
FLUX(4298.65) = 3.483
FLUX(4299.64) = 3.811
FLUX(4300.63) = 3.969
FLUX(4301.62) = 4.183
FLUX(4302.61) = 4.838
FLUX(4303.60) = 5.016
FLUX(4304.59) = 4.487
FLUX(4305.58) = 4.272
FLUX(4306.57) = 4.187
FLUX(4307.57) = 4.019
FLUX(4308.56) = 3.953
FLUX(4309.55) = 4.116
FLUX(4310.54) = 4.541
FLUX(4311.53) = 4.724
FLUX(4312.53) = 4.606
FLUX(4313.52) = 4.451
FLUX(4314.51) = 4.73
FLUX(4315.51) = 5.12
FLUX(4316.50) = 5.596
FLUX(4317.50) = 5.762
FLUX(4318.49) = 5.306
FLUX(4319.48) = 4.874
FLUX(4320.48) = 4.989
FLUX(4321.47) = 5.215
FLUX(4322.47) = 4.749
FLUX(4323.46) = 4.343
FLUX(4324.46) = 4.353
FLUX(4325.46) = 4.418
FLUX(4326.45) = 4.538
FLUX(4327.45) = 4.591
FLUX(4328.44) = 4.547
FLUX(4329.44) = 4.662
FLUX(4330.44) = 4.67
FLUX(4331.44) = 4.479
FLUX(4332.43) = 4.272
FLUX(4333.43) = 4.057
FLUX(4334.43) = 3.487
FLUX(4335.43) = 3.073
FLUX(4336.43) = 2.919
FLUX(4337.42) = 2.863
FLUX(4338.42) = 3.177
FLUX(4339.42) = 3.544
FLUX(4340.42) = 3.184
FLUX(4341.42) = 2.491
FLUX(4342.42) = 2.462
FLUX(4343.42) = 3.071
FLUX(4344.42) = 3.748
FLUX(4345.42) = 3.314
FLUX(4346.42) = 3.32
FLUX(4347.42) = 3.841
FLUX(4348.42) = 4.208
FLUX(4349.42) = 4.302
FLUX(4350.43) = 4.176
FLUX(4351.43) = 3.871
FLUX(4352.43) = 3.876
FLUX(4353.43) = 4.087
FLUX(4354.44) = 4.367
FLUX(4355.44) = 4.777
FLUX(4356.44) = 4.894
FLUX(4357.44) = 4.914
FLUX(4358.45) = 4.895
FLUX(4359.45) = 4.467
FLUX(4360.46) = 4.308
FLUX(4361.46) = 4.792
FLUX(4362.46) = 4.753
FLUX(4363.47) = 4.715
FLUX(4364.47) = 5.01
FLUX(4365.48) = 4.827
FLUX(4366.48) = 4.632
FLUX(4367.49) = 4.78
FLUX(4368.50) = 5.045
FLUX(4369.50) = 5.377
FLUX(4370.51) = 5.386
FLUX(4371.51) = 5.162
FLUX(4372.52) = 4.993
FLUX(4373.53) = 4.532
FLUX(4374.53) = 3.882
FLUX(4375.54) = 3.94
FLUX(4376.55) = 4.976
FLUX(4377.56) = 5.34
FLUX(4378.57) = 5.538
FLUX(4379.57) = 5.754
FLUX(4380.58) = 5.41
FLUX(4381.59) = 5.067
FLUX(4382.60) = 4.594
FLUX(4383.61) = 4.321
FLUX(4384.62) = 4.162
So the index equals 7.1 Angstrom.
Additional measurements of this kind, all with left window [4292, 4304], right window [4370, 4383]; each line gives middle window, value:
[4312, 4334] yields -1.5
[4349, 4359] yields 0.7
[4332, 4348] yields 4.5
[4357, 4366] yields 0.2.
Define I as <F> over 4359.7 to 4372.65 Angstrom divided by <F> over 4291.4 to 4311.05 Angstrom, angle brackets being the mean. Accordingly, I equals 1.2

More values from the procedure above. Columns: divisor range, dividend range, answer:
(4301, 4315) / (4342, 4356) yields 0.86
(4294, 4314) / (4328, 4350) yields 0.85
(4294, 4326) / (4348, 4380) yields 1.04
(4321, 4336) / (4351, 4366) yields 1.05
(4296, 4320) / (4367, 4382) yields 1.11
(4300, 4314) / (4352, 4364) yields 1.05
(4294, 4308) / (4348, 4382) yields 1.13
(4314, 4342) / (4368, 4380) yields 1.17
